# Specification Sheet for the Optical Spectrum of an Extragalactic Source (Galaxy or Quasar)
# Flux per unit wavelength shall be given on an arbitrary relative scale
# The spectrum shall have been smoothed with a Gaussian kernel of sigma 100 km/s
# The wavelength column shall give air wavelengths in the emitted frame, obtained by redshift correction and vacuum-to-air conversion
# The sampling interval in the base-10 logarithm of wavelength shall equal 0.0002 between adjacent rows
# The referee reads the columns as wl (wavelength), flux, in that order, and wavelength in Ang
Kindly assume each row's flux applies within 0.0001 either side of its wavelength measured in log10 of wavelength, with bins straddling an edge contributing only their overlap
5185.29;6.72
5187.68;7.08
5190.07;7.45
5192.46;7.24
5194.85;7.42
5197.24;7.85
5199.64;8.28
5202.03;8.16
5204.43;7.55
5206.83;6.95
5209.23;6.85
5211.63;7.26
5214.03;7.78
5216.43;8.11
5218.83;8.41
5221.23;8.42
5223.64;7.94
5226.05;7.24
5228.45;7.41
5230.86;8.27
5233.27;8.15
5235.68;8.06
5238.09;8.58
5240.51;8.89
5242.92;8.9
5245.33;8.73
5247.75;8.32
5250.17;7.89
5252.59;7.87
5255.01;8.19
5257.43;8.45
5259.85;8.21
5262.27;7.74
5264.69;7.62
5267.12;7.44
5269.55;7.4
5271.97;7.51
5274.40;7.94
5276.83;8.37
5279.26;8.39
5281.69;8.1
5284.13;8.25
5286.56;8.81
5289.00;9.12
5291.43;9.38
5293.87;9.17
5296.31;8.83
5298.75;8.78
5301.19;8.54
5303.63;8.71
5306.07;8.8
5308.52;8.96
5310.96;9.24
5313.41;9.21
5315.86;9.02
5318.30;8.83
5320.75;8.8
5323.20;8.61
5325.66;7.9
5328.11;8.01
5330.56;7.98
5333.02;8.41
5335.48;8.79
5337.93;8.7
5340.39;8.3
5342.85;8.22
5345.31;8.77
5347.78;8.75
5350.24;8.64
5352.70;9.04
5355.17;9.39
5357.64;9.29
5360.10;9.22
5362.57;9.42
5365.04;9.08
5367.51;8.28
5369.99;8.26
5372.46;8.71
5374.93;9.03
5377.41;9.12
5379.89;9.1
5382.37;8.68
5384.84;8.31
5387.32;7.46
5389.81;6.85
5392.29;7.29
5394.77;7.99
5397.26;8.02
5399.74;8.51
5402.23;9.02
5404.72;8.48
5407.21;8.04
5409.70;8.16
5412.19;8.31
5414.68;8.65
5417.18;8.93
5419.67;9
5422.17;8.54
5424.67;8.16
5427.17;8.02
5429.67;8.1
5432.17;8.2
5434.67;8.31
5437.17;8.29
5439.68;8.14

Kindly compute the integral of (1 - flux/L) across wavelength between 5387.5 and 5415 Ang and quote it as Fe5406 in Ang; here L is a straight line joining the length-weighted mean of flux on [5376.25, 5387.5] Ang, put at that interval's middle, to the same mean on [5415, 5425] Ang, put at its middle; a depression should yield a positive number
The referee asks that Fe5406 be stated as 1.9 Ang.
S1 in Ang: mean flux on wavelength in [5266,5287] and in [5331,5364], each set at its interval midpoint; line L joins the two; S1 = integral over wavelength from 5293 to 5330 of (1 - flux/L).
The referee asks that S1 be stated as -1.5 Ang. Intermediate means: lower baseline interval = 8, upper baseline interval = 8.82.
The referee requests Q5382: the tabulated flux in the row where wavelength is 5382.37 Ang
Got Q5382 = 8.68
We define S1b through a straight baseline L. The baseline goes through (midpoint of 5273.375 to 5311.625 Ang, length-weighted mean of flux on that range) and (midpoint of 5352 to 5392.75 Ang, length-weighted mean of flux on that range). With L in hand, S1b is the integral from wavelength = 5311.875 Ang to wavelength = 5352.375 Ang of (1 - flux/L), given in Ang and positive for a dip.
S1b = 0.5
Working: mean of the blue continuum 8.71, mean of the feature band 8.57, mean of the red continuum 8.64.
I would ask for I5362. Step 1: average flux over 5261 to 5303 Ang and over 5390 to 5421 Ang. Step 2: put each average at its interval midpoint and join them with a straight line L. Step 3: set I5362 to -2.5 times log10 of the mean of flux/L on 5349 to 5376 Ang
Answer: -0.079 mag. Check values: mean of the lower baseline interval 8.32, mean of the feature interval 8.94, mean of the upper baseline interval 8.32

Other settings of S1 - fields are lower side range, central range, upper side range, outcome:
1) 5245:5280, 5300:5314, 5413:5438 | -1.4 Ang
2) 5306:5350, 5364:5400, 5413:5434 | 0.9 Ang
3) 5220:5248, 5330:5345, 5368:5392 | -0.2 Ang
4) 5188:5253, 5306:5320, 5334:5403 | -1.2 Ang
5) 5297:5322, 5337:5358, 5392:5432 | -0.2 Ang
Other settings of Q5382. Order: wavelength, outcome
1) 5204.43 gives 7.55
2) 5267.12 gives 7.44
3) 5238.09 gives 8.58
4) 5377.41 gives 9.12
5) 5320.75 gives 8.8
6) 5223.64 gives 7.94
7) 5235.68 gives 8.06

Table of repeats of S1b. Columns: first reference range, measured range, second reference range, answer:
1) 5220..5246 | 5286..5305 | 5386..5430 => -1.6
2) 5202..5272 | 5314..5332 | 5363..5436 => -0.7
